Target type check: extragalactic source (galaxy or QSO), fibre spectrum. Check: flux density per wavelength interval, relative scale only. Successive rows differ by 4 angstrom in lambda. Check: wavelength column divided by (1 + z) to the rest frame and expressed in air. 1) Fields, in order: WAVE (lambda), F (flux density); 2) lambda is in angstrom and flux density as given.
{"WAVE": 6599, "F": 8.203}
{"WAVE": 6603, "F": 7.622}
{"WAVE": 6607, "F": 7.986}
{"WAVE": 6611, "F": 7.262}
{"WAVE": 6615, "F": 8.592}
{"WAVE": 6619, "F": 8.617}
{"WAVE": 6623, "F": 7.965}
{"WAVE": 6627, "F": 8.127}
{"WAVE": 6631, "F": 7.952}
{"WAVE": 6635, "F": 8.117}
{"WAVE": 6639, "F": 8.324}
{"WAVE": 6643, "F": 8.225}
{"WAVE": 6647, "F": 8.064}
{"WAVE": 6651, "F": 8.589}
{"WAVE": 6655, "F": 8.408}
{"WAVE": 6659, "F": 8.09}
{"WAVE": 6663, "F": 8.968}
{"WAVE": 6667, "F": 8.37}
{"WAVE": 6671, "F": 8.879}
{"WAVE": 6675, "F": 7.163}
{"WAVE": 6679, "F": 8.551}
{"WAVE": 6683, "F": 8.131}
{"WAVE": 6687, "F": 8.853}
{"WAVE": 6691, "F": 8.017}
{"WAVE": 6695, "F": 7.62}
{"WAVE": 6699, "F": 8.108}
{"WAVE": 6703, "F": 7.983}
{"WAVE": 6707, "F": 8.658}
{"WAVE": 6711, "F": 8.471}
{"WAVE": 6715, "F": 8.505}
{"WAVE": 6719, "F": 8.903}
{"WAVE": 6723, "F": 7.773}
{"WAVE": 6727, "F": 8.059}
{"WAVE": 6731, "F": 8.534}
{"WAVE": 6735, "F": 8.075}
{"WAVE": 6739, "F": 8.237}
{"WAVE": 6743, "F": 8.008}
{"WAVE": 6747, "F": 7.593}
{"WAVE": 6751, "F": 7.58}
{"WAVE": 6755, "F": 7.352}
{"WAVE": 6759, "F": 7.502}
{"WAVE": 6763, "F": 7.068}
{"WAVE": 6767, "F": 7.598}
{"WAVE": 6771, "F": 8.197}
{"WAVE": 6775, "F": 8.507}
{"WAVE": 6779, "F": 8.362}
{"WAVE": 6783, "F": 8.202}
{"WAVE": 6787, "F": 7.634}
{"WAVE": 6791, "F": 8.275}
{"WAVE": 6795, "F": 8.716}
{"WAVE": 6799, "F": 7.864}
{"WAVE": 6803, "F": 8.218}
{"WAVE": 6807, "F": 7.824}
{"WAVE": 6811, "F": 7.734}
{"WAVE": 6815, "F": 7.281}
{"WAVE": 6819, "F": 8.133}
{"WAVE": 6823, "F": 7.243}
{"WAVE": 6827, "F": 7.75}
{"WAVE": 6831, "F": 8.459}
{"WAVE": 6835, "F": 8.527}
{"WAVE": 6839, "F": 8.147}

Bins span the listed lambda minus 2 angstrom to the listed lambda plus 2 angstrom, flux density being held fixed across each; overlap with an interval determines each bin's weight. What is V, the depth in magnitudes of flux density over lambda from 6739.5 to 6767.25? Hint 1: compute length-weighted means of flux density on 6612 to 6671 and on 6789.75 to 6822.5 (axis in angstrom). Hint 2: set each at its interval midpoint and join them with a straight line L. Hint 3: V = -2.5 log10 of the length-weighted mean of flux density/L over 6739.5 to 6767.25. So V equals 0.07 mag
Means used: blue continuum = 8.32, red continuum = 7.96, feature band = 7.56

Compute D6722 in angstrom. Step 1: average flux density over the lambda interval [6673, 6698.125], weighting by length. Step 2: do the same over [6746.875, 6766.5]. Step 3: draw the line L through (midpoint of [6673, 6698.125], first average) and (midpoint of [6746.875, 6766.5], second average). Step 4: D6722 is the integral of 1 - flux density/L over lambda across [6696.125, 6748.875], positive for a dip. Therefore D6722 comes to -3.35 angstrom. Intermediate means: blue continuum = 8.06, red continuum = 7.42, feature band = 8.22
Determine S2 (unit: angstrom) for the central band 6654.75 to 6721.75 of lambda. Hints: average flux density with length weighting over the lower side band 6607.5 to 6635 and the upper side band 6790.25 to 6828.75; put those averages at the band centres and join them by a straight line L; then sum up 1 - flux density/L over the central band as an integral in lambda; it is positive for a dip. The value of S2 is -2.60 angstrom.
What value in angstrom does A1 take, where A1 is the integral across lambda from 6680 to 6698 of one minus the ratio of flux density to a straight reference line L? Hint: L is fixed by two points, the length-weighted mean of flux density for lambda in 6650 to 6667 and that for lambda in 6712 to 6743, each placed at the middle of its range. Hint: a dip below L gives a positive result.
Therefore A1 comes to 0.5 angstrom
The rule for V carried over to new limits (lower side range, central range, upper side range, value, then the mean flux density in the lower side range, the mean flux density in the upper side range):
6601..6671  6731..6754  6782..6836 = 0.019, 8.21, 7.98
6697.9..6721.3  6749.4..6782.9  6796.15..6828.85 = 0.038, 8.44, 7.78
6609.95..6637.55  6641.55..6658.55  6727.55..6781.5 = -0.030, 8.12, 7.9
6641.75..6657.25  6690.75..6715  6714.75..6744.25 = 0.012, 8.32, 8.25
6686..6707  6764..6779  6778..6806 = 0.012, 8.13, 8.16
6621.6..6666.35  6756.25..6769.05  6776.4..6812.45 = 0.105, 8.26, 8.1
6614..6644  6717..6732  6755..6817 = -0.035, 8.23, 7.91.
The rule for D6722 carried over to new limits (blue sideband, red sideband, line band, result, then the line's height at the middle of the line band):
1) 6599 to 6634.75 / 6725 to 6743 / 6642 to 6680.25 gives -1.10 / 8.1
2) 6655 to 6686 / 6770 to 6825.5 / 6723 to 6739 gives 0.02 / 8.18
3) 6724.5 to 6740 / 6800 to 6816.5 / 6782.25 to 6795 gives -0.38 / 7.89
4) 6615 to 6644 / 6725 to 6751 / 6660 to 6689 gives -0.92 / 8.15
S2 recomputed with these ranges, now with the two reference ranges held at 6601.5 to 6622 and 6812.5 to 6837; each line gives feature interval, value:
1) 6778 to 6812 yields -0.78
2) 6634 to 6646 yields -0.32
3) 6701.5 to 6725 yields -1.26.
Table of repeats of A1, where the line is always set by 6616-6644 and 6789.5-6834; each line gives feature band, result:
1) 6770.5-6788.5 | -0.42 angstrom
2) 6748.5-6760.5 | 0.83 angstrom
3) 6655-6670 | -0.61 angstrom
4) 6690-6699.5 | 0.29 angstrom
